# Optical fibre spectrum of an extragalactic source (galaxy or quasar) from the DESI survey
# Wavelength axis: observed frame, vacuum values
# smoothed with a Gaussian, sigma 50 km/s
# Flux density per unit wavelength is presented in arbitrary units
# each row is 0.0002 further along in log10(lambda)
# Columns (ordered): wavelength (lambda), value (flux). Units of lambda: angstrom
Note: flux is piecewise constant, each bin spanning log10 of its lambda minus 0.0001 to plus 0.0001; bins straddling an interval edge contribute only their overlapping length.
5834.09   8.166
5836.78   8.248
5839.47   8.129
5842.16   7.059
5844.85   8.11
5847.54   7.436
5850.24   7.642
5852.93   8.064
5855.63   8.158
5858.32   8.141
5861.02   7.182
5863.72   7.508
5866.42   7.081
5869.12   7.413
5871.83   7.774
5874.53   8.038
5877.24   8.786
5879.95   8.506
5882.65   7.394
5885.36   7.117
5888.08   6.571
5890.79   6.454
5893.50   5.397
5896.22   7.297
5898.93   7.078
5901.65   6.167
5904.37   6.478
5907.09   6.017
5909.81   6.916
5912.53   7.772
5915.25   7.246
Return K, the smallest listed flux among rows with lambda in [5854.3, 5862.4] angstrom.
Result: 7.182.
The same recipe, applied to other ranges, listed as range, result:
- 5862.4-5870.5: 7.081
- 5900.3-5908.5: 6.017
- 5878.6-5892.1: 6.454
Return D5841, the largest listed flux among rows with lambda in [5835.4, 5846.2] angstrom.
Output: 8.248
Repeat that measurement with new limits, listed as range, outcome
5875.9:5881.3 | 8.786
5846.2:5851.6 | 7.642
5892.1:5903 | 7.297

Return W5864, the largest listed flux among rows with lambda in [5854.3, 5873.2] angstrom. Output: 8.158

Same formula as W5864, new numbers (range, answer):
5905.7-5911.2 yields 6.916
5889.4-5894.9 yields 6.454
